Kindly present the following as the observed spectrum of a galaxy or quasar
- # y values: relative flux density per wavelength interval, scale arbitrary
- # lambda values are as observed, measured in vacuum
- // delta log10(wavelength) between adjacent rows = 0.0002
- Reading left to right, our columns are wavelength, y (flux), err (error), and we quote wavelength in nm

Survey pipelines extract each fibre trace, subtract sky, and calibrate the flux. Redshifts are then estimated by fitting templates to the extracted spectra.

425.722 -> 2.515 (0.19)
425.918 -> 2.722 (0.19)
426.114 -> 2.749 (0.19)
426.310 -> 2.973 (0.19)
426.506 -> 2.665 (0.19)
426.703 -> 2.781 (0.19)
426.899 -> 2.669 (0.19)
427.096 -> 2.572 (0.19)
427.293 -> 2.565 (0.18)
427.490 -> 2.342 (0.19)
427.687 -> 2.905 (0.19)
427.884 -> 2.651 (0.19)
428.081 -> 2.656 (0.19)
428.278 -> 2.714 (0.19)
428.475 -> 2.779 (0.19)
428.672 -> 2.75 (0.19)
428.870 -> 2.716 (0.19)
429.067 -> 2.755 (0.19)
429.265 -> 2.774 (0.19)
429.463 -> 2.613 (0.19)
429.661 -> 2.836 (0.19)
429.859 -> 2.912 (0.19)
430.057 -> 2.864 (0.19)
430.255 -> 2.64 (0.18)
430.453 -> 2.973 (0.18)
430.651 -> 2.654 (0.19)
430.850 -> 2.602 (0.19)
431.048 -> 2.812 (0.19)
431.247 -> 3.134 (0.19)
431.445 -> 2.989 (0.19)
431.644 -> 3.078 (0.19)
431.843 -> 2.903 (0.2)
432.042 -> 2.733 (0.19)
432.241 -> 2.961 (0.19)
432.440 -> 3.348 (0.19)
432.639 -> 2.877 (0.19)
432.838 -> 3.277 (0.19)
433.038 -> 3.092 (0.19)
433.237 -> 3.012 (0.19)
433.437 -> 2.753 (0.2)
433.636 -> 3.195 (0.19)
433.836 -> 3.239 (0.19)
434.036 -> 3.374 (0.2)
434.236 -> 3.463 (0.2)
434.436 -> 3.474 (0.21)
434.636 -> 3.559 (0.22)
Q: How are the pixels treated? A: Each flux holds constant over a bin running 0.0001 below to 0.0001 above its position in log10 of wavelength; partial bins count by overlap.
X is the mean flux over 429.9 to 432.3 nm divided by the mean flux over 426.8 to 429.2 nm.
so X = 1.07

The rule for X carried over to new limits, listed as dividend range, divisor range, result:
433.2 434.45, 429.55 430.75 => 1.14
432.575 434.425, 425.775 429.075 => 1.17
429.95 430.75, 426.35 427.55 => 1.06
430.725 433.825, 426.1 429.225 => 1.11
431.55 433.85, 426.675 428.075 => 1.15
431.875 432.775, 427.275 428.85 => 1.12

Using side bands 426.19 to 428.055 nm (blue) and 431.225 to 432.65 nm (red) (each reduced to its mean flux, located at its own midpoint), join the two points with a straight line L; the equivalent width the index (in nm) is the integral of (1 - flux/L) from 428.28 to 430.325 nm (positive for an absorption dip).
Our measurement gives 0.05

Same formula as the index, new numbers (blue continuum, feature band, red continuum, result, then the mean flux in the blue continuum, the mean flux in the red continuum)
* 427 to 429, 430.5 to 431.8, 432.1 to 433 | 0.036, 2.67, 3.1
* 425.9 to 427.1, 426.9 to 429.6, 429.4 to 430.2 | 0.097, 2.75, 2.81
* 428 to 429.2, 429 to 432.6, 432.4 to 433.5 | 0.035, 2.73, 3.05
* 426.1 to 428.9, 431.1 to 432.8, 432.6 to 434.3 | 0.014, 2.7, 3.14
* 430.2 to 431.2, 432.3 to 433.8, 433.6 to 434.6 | 0.046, 2.76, 3.37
